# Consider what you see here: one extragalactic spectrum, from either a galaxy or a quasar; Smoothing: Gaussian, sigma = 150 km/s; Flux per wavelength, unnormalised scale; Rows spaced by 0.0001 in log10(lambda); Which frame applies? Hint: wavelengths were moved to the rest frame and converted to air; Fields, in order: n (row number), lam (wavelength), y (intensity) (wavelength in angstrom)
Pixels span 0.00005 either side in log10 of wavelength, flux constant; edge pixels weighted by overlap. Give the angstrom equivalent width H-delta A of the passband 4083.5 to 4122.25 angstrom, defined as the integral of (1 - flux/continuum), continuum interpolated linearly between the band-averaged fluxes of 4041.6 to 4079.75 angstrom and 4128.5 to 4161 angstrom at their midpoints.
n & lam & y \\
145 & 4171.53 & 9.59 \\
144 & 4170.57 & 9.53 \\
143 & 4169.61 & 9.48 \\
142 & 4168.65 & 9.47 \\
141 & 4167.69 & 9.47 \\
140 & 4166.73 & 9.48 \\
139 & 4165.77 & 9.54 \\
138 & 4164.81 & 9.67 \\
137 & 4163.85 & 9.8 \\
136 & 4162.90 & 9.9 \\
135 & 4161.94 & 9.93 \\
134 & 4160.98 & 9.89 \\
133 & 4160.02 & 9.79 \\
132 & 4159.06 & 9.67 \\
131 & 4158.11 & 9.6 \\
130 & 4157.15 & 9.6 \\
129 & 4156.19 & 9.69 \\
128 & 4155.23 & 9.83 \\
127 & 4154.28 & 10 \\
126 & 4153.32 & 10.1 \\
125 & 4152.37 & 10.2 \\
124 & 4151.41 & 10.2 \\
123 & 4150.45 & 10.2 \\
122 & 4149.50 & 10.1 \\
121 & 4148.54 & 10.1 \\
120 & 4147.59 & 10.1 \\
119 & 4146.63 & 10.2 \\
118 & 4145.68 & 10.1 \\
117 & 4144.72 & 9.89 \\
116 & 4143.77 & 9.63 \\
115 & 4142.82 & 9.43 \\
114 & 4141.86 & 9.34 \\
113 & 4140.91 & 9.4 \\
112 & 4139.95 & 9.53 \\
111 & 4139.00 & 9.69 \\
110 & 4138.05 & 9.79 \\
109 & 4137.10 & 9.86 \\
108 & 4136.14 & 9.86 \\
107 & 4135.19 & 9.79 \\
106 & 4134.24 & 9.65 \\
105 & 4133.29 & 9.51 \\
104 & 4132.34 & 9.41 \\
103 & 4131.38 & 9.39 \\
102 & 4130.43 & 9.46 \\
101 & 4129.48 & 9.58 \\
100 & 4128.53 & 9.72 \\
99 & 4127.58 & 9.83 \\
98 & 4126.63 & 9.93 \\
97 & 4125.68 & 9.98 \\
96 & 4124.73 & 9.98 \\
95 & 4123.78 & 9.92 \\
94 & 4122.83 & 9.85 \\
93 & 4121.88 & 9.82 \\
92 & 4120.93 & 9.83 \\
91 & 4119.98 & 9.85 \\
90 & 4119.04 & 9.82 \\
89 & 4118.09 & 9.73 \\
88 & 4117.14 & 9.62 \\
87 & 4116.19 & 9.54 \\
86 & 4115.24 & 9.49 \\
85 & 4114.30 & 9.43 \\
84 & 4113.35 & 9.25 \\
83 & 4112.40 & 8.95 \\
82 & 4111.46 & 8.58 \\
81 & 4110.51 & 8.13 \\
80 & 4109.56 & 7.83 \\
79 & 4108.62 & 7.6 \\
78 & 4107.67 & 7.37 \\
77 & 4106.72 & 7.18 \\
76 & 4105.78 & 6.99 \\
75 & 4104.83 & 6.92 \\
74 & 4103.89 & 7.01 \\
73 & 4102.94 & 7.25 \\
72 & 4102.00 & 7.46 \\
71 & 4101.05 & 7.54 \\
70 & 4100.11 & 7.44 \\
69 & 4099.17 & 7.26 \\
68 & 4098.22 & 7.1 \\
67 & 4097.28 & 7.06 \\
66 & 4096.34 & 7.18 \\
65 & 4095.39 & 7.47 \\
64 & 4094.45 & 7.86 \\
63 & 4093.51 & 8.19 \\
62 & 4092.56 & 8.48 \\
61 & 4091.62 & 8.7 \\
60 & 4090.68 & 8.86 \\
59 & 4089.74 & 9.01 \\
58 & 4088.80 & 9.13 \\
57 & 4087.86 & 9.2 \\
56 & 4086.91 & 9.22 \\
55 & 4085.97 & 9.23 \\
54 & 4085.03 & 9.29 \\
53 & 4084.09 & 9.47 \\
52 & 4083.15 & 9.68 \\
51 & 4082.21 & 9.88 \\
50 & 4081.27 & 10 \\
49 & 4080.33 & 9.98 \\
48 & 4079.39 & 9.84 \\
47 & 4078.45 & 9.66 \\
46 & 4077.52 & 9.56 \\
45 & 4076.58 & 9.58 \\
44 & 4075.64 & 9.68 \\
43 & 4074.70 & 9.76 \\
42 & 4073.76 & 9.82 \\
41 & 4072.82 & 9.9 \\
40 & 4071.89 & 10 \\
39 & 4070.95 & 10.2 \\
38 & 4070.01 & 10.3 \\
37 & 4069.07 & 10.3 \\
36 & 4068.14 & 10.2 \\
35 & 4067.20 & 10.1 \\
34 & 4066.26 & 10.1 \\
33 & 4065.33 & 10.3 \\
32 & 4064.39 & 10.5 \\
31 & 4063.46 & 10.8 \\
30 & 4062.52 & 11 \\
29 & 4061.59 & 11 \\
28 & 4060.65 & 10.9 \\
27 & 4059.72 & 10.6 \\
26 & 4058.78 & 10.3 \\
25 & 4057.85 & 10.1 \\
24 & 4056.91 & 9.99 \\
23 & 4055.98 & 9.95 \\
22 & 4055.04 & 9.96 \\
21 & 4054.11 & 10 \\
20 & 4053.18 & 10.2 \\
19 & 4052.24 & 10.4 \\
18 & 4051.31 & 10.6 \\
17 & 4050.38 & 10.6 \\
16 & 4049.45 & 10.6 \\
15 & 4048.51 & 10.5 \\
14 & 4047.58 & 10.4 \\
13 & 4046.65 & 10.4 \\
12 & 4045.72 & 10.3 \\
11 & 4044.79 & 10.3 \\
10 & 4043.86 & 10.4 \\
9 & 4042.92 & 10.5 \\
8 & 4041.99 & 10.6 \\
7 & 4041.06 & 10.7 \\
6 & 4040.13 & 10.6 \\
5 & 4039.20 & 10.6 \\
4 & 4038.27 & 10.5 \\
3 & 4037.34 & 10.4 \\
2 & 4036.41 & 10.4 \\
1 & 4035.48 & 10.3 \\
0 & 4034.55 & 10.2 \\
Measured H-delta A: 6.14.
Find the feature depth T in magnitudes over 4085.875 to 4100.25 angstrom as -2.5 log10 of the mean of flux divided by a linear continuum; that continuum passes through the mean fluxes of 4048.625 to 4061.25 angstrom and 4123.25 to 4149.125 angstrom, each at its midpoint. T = 0.222 mag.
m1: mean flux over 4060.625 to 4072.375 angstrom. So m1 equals 10.4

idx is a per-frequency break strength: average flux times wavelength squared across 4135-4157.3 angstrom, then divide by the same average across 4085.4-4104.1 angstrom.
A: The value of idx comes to 1.3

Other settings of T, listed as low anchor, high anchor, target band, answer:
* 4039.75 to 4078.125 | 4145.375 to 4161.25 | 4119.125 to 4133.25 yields 0.034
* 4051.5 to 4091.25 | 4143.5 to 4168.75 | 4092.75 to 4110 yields 0.320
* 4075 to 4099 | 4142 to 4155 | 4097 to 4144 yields 0.069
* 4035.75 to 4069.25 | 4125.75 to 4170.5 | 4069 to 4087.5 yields 0.054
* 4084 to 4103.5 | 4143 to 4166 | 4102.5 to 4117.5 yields 0.060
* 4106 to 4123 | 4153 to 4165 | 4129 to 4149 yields -0.032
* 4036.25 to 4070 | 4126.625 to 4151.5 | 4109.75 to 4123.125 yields 0.062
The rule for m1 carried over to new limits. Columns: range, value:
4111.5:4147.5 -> 9.67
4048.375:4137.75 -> 9.34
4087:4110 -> 7.78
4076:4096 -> 9.14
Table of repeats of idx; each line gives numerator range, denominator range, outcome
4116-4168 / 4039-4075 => 0.98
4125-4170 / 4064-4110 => 1.14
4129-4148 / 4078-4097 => 1.10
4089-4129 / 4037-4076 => 0.85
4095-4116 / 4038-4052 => 0.76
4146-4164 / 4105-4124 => 1.14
